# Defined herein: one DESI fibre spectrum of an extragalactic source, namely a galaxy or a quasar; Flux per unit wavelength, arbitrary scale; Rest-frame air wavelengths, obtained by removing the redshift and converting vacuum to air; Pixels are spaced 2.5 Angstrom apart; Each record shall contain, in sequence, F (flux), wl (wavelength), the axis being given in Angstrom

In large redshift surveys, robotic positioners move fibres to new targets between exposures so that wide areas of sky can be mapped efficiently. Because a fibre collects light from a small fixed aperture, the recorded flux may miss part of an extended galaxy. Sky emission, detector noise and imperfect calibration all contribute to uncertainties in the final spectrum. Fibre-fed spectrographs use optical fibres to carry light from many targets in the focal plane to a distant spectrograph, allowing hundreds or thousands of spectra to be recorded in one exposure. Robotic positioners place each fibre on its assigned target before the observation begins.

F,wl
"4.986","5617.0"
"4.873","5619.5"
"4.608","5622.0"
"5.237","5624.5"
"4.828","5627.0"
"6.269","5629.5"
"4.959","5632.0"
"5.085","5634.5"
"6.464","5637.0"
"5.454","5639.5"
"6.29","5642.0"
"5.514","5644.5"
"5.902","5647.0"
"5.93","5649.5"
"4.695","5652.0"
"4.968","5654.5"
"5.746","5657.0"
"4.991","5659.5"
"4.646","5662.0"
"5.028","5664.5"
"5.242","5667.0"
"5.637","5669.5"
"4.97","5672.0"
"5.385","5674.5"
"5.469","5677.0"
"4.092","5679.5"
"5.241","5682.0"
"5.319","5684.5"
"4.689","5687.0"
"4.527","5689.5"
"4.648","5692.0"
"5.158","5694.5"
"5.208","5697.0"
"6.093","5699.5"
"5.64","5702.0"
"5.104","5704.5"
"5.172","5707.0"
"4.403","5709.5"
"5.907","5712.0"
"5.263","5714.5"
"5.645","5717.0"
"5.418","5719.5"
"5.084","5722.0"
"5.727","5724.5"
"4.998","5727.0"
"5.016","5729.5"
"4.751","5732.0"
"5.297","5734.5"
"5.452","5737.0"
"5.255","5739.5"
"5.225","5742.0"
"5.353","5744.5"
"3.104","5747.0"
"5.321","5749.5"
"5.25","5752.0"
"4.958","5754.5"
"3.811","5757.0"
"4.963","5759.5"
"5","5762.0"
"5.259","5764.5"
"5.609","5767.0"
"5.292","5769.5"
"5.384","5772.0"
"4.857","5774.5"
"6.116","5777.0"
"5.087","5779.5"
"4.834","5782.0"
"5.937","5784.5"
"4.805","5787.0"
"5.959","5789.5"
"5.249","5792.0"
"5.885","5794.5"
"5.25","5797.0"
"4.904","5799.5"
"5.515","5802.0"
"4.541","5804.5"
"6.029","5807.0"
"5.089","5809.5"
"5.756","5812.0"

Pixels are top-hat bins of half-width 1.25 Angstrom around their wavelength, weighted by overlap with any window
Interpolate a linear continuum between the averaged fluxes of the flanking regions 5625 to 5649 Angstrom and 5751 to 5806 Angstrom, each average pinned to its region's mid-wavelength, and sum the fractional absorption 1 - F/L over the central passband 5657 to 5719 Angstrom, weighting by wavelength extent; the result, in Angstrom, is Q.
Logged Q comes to 3.6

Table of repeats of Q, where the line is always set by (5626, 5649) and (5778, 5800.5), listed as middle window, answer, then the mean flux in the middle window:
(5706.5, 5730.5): 1.0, 5.27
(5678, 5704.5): 2.3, 5.07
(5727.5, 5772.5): 3.4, 5.01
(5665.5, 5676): 0.5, 5.31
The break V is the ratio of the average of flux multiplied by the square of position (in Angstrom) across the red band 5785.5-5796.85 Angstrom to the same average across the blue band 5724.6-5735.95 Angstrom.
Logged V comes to 1.10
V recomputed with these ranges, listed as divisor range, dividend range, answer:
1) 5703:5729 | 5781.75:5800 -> 1.05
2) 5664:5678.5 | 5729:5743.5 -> 1.00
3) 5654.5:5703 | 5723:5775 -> 1.01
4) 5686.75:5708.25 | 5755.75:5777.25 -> 1.01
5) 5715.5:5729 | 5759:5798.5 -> 1.02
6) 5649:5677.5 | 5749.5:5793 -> 1.04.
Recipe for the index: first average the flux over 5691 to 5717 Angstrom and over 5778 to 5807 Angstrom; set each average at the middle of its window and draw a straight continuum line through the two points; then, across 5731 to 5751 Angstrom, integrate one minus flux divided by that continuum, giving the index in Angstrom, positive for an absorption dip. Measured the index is 1.2 Angstrom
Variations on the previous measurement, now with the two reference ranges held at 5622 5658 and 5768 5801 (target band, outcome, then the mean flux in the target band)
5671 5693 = 2.1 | 4.93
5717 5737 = 0.7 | 5.23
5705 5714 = 0.4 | 5.16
